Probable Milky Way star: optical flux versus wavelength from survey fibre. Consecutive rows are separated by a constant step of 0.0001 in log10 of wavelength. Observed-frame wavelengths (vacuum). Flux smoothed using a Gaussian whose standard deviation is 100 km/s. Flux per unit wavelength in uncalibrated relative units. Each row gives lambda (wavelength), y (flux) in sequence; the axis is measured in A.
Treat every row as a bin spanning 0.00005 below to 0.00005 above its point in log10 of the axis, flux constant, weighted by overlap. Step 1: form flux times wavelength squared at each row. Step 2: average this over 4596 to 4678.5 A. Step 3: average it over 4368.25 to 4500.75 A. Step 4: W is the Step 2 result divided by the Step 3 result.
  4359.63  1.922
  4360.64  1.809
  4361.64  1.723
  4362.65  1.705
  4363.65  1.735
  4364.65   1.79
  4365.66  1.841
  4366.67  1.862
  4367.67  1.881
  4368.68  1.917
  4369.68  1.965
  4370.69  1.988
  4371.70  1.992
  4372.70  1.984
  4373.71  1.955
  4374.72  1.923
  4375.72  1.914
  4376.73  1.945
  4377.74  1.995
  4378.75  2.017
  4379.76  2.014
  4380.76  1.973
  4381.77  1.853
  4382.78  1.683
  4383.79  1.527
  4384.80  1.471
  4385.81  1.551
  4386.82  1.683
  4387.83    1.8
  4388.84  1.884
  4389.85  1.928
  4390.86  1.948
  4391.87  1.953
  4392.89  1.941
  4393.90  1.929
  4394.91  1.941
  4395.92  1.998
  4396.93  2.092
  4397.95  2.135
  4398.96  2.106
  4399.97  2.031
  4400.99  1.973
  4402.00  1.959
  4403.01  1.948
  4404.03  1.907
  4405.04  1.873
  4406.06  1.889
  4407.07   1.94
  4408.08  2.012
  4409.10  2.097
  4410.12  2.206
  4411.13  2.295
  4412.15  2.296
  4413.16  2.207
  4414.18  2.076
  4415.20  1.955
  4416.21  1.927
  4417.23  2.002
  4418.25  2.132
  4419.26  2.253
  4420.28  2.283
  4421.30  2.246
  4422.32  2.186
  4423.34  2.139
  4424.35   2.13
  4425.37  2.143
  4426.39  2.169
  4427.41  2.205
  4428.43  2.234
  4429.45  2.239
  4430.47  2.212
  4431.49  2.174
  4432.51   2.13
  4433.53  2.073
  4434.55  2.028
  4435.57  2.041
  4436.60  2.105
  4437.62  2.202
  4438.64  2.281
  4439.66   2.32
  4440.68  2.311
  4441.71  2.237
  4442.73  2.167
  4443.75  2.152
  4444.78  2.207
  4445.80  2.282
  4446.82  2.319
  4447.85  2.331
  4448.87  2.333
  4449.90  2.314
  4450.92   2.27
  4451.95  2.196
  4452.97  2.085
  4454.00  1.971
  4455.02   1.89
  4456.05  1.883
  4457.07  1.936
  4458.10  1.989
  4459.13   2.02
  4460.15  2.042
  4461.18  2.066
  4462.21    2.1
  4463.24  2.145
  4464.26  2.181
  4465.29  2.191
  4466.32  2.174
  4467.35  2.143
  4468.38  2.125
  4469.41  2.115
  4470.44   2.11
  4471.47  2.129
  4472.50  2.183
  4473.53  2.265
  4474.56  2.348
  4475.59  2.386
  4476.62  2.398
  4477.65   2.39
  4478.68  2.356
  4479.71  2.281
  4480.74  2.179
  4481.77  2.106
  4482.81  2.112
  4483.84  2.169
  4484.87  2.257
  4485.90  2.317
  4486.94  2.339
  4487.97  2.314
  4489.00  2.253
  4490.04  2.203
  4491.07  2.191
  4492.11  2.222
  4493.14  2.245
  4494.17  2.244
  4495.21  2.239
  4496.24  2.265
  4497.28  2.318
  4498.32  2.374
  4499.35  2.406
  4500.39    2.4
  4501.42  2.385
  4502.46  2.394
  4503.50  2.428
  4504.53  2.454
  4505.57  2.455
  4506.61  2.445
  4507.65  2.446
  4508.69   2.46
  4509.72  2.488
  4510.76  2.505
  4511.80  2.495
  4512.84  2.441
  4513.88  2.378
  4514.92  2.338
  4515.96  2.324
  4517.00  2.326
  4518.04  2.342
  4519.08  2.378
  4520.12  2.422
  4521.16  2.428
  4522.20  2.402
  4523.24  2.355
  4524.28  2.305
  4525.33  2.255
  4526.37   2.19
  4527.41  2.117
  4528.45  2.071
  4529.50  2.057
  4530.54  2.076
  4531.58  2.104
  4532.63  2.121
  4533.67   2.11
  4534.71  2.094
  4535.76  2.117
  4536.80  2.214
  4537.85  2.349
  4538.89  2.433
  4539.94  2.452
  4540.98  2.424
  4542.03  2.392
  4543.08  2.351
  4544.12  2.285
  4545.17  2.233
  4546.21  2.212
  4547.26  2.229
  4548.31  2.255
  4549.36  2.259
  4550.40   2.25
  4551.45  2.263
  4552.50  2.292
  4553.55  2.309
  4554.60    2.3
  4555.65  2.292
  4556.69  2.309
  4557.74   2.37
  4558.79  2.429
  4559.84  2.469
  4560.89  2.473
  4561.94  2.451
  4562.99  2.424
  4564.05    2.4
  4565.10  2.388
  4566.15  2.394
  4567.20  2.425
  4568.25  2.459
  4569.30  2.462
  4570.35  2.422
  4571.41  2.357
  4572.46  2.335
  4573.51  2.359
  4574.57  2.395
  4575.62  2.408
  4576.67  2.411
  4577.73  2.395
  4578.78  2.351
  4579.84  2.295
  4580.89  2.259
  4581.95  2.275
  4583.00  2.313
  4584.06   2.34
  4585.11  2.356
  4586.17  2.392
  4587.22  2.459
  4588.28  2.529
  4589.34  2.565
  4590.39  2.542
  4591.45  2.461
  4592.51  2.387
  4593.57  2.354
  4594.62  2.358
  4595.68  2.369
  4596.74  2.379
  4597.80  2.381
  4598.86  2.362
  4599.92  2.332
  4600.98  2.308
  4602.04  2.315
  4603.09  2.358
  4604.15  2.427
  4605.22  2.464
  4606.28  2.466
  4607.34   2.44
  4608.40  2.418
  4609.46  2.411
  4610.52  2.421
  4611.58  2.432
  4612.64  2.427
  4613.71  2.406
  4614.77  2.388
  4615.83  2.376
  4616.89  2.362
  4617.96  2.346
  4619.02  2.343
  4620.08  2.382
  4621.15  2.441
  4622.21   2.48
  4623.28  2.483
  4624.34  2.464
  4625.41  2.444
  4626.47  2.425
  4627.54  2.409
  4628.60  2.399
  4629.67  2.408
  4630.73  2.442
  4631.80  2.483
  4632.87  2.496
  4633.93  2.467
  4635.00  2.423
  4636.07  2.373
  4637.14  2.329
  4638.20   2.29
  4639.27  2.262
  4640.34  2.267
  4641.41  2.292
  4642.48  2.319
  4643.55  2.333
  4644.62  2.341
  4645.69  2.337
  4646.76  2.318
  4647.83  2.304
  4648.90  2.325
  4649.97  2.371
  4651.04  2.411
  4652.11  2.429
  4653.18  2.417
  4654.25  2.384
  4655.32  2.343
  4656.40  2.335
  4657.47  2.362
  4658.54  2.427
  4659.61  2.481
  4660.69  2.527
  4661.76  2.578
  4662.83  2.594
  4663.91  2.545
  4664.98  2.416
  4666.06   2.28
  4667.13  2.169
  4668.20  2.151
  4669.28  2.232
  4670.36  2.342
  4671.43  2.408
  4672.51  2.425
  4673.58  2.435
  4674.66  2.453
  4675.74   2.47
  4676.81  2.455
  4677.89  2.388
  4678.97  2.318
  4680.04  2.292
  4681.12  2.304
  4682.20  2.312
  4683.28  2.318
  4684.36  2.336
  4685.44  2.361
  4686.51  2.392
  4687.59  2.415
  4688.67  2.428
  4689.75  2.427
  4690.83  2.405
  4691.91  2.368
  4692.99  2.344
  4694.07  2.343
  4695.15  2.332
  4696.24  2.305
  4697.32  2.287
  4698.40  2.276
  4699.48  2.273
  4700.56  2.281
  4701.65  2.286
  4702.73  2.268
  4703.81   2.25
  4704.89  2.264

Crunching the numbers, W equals 1.2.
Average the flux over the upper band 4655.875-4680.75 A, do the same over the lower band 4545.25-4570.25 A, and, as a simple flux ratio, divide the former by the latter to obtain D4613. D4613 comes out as 1.0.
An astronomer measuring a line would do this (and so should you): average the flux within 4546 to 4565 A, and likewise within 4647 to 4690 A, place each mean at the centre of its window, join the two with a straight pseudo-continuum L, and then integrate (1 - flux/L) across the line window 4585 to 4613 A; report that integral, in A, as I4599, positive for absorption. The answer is -0.70 A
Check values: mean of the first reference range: 2.33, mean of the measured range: 2.41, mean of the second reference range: 2.38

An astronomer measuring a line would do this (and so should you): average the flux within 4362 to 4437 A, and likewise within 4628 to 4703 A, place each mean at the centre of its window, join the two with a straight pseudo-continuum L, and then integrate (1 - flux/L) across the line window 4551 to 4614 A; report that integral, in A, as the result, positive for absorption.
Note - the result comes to -3.88 A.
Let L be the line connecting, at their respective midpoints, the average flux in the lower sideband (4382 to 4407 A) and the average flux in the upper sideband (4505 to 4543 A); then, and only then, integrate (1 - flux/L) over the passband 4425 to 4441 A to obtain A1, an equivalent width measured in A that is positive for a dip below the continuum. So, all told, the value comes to -1.3 A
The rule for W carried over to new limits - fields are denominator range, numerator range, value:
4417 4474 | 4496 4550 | 1.11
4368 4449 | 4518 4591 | 1.21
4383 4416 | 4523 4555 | 1.22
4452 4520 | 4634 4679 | 1.13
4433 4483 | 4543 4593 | 1.14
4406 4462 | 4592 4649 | 1.21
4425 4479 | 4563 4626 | 1.17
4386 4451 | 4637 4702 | 1.25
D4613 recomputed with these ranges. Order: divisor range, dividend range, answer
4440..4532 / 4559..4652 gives 1.06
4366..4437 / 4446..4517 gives 1.12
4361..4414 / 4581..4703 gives 1.24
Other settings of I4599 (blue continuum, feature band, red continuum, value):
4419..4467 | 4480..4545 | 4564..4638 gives -1.0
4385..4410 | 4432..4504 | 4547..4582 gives -3.2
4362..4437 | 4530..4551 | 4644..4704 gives -0.6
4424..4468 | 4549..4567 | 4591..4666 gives -0.4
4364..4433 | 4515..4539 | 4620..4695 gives -0.6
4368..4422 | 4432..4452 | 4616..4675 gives -1.6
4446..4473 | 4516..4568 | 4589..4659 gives -0.9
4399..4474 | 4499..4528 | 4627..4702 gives -2.3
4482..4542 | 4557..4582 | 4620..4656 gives -0.6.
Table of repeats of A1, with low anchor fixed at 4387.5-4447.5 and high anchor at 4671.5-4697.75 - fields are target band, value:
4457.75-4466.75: 0.2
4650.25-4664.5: -0.6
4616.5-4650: -0.9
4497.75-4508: -1.1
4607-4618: -0.5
